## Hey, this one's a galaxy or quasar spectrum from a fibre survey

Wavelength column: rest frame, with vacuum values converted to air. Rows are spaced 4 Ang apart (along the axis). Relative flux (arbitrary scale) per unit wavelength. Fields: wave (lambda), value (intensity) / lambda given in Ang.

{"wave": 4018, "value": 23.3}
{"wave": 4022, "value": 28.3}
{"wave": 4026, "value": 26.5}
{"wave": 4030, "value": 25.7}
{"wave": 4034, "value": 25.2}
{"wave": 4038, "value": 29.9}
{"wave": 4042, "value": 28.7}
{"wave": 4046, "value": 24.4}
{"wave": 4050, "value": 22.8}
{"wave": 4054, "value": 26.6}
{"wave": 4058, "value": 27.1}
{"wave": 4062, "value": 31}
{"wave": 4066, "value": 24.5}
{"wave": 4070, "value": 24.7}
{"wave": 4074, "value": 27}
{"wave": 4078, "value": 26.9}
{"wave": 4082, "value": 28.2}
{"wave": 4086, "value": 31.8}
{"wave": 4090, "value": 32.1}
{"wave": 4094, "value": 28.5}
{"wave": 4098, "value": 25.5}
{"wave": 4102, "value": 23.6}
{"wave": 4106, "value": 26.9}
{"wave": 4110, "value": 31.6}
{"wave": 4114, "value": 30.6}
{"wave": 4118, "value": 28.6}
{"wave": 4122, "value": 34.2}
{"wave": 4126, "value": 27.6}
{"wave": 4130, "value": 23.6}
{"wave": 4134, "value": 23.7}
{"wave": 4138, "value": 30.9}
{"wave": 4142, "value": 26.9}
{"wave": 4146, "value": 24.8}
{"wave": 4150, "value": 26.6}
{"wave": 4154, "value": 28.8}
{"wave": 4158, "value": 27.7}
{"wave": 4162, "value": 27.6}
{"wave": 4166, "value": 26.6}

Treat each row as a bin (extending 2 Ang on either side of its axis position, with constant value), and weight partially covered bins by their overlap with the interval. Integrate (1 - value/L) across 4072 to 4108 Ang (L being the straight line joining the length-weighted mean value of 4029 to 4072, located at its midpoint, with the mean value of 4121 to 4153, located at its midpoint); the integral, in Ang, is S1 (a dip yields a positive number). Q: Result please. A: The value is -1.5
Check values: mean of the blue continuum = 26.4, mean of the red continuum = 27.1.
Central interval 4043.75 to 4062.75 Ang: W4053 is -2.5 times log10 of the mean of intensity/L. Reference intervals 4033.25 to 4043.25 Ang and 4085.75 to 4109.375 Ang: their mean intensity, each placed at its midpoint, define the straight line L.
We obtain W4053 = 0.082 mag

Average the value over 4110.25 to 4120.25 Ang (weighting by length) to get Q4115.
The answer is 30.1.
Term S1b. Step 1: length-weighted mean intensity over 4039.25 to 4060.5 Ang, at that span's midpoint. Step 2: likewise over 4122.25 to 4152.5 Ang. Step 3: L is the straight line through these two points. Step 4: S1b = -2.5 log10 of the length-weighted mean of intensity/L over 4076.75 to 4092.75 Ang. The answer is -0.13 mag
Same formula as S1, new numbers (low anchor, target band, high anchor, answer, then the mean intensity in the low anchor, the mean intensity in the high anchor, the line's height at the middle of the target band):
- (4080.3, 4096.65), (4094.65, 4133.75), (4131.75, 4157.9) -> 1.0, 30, 27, 28.6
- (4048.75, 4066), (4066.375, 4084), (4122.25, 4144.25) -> 0.2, 26.8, 27.1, 26.9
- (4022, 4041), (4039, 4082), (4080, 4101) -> 2.2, 27.1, 29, 28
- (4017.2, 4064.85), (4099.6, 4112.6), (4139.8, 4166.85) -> -0.3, 26.7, 27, 26.9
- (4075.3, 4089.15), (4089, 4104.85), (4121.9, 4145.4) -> 0.8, 29.1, 27.1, 28.6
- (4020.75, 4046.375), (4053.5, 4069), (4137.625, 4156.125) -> 0.0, 27.1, 27.3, 27.1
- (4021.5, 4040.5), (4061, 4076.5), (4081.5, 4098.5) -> 1.2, 27.1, 29.6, 28.7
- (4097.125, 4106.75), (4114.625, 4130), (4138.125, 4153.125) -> -2.0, 25.1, 26.9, 25.9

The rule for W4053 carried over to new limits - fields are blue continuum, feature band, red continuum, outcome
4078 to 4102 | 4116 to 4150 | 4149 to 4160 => 0.022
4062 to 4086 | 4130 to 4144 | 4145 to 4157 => 0.014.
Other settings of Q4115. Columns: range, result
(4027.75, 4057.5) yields 26.2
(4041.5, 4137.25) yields 27.5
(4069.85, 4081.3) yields 26.7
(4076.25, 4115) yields 28.5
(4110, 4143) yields 28.5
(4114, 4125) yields 30.9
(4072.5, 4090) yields 28.9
